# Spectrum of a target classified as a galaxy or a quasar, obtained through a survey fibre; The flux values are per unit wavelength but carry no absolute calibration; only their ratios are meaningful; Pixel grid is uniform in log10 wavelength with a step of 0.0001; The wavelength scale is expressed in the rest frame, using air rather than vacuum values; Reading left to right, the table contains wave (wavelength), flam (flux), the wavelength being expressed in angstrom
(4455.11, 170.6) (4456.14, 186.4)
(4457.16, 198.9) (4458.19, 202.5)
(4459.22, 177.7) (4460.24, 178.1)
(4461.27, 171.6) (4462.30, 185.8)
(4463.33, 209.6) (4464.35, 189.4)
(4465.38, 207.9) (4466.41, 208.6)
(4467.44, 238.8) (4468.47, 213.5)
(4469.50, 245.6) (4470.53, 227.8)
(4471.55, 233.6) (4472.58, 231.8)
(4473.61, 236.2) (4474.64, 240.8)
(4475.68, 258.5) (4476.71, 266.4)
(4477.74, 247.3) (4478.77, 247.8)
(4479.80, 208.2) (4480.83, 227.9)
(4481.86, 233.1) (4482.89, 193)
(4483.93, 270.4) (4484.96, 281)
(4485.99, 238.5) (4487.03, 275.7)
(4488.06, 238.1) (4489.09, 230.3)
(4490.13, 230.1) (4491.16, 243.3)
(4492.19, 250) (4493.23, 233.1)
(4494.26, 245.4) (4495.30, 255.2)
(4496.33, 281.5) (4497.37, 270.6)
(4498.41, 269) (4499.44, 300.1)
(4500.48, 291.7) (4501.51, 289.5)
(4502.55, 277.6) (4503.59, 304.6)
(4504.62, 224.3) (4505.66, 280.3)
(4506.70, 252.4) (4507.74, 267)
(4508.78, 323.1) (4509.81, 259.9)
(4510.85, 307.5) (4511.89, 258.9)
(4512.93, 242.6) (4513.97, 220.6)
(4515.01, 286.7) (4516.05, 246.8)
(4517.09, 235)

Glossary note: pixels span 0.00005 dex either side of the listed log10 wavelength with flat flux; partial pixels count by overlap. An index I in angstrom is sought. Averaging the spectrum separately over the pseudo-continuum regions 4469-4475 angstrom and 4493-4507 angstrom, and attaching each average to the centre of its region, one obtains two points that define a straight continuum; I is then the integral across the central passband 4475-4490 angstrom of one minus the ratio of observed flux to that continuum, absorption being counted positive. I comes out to 0.32 angstrom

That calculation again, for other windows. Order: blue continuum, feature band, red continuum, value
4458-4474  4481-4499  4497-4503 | 0.87 angstrom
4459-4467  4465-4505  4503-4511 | -2.52 angstrom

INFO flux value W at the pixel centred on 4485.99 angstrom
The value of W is 238.5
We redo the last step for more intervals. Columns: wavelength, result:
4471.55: 233.6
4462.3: 185.8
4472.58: 231.8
